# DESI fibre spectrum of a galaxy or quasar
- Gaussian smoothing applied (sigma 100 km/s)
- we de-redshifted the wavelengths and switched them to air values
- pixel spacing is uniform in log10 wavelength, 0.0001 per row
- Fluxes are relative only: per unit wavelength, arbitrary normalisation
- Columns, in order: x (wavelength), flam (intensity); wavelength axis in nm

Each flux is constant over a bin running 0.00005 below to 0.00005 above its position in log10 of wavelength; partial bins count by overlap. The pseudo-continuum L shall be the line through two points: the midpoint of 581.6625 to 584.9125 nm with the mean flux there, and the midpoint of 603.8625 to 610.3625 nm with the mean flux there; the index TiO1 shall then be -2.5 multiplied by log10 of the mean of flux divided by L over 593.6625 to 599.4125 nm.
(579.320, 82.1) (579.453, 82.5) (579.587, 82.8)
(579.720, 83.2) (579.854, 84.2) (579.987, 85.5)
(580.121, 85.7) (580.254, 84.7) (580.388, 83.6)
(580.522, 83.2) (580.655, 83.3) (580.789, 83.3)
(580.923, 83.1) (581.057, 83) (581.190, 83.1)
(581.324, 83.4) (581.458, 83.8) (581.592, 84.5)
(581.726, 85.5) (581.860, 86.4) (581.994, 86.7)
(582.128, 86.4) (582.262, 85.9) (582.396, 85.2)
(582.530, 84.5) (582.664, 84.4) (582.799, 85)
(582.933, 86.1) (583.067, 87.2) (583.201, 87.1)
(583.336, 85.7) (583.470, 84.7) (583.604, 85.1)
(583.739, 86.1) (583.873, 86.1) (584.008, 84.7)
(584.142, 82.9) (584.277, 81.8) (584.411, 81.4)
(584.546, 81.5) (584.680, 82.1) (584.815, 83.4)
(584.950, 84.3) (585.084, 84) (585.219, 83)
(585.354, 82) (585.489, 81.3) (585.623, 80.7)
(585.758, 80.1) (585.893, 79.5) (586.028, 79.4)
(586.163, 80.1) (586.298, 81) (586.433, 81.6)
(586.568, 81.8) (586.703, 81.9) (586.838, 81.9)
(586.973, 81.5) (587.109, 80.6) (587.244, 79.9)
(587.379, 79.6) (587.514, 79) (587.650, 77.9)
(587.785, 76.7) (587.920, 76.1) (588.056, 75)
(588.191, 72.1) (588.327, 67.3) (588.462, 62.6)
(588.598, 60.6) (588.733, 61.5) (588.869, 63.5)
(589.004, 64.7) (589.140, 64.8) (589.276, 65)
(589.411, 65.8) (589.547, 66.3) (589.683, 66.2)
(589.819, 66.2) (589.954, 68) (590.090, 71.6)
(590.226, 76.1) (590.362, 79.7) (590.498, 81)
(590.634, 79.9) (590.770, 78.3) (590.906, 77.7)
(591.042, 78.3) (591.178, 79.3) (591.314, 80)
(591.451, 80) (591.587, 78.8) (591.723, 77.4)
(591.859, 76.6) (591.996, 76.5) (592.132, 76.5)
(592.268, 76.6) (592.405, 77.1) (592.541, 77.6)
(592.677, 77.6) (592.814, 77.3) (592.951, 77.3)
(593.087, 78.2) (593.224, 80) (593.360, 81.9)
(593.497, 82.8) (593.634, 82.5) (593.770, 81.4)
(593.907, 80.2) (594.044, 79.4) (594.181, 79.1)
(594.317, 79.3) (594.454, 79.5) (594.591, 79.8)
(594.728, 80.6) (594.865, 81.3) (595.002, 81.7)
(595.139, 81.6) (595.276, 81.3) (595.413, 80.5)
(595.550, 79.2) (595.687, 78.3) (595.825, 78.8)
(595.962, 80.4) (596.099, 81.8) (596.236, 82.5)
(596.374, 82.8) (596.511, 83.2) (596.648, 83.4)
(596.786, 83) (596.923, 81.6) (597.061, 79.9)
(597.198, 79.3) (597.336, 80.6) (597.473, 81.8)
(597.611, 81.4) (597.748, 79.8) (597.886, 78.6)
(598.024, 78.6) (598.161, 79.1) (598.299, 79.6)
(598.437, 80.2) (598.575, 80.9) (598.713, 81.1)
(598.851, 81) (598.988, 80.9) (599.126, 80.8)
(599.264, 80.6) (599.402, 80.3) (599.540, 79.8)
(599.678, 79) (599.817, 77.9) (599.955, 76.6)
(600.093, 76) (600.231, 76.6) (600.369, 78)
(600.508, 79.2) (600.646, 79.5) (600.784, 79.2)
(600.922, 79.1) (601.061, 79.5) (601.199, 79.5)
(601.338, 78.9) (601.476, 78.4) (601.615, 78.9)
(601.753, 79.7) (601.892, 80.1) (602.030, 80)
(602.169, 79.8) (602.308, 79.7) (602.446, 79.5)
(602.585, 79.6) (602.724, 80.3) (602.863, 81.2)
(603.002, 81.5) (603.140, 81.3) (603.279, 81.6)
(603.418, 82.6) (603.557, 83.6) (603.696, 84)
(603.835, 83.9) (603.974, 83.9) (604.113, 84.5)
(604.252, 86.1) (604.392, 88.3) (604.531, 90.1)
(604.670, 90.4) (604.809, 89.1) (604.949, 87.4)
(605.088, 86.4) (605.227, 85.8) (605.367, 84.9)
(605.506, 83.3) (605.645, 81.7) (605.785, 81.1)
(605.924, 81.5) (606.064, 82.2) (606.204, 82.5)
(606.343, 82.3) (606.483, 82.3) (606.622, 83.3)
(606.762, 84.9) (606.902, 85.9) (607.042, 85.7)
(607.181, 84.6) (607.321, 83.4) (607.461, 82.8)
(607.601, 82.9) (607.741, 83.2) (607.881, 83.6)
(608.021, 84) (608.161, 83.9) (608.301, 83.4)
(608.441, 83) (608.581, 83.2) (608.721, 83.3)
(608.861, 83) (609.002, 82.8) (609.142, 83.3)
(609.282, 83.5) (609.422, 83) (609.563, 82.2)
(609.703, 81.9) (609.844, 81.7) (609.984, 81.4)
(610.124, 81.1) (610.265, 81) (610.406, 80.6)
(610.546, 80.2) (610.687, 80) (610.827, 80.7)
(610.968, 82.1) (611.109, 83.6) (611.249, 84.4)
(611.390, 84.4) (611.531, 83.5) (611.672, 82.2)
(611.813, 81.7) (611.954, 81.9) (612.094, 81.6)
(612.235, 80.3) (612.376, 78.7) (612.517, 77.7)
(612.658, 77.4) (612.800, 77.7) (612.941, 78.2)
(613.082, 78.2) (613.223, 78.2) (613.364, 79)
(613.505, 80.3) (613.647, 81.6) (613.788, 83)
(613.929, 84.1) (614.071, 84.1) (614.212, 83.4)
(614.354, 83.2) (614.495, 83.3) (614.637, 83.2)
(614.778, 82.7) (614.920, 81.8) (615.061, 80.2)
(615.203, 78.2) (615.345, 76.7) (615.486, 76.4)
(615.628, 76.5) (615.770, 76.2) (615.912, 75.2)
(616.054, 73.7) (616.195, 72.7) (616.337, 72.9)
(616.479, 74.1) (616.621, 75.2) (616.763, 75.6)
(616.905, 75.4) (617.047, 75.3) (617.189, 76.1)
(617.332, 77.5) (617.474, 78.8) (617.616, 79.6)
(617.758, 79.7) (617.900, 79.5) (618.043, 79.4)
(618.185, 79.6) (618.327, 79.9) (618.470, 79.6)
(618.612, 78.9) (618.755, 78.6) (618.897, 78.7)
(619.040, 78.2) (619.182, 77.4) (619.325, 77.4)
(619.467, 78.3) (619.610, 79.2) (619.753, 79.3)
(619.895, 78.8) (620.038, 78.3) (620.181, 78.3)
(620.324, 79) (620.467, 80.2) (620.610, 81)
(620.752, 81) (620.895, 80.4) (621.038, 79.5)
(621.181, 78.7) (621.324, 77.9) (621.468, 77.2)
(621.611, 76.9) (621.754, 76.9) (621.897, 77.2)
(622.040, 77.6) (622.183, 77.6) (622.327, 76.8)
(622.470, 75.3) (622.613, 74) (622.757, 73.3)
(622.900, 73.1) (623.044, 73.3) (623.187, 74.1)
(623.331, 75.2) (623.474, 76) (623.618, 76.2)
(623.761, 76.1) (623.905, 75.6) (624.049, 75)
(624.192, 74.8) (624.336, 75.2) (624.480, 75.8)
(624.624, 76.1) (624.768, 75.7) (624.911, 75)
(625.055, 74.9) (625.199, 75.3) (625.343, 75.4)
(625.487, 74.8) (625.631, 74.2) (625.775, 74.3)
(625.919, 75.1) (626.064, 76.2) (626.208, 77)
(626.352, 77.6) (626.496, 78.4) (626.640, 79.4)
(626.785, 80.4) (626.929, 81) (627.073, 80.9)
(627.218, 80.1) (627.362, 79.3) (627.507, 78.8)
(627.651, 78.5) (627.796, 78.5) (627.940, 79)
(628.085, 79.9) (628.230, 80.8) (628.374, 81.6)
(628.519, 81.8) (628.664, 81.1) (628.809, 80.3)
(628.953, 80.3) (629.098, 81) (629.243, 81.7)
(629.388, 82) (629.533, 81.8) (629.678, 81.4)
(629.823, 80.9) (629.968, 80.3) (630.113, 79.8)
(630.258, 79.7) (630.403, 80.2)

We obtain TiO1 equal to 0.048 mag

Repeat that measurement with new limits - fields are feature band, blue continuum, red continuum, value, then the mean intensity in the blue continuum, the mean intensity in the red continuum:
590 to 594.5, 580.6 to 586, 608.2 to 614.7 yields 0.06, 83.9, 81.7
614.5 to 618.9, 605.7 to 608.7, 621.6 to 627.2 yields 0.02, 83.3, 76.1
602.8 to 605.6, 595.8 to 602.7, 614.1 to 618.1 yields -0.07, 79.9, 78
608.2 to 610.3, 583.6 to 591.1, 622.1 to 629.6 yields -0.07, 76.7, 77.4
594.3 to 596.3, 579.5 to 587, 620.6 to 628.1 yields 0.02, 83.6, 76.9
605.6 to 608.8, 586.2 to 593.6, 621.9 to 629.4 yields -0.10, 75.3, 77.3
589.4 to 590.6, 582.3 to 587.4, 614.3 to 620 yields 0.15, 82.9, 78.1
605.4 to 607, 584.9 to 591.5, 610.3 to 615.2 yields -0.04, 75.6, 81.2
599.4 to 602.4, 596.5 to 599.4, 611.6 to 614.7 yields 0.03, 80.7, 80.9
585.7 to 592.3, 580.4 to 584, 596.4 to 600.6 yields 0.11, 84.9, 80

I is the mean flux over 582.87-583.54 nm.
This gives 86.2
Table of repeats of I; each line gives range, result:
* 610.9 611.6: 83.6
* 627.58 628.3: 79.3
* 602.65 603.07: 80.9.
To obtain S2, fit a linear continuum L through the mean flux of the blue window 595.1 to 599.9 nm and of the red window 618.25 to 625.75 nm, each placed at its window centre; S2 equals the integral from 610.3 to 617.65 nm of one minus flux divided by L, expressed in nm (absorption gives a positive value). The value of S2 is -0.12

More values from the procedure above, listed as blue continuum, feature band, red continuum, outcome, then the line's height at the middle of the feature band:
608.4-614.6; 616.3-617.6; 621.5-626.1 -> 0.049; 78.8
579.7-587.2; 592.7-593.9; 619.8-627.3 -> 0.027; 81.9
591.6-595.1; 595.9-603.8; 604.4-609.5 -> 0.123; 81.5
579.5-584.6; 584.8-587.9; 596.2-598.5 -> 0.099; 83.5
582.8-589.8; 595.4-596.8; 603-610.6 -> -0.010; 80.7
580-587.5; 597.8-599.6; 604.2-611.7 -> 0.073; 83.5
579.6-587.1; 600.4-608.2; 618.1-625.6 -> -0.261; 80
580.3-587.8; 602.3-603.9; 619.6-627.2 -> -0.031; 80.1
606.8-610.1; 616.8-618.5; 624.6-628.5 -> 0.047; 80.5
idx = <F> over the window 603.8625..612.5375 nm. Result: 83.3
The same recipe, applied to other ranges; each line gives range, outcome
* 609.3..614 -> 81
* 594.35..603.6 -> 80.2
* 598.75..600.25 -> 79.2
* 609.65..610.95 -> 81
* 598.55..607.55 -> 81.9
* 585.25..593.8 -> 76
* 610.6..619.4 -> 79.3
